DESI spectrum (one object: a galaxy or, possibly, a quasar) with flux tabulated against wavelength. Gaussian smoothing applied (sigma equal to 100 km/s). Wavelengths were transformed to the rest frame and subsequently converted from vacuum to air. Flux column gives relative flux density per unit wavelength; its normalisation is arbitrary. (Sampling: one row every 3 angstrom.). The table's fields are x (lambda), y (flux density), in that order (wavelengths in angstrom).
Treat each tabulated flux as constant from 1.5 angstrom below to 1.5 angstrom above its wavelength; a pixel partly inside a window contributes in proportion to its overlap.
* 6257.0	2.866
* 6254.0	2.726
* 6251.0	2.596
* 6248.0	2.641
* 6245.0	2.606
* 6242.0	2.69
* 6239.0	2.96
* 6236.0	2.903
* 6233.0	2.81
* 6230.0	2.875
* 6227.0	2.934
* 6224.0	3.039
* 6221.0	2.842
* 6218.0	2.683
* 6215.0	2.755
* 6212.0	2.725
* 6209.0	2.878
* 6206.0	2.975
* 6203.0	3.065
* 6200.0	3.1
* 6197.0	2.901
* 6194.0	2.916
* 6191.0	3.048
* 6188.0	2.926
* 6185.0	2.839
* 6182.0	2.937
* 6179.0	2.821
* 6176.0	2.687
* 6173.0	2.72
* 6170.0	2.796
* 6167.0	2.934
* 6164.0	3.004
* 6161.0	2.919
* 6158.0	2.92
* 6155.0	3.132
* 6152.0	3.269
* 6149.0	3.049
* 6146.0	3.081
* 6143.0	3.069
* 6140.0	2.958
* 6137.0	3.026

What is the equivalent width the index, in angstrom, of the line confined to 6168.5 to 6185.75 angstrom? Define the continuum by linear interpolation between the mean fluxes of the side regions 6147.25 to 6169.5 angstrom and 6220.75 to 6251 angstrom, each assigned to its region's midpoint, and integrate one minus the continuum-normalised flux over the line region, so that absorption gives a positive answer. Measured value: 1.0 angstrom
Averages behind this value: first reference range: 3.02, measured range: 2.8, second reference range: 2.82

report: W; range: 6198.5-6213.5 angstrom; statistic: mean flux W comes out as 2.95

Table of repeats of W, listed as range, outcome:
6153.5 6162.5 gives 2.99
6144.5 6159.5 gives 3.09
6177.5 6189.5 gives 2.88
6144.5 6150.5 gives 3.06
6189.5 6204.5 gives 3.01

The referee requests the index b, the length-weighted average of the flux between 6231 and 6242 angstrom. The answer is 2.86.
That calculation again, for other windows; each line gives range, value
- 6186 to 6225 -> 2.91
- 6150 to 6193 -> 2.93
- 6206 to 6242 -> 2.85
